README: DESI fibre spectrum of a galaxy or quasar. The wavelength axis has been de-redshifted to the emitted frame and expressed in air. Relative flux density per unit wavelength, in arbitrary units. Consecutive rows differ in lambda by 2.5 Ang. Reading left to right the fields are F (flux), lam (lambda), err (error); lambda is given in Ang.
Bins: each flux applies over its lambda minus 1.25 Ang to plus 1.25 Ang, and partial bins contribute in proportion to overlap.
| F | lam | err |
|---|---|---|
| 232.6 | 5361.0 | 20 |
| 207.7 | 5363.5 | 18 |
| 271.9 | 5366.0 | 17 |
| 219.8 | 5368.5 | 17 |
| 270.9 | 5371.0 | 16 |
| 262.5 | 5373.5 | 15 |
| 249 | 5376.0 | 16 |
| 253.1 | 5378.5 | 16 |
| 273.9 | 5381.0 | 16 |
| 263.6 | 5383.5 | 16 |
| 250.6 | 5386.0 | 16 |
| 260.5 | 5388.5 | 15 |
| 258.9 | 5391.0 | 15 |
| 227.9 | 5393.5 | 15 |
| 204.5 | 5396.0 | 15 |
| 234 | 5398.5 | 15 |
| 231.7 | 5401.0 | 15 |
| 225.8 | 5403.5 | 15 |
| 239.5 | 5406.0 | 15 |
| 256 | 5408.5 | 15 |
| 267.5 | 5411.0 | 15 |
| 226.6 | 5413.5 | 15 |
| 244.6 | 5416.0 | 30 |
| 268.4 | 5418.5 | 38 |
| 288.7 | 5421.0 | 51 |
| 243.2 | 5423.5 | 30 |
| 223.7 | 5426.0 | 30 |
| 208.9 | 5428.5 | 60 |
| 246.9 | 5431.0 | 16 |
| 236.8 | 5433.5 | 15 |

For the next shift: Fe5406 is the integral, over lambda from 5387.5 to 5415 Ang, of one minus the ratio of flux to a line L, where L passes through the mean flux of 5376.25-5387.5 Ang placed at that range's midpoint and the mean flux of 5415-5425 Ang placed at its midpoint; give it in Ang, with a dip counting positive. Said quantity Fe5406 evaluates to 2.2 Ang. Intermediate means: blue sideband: 259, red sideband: 261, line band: 239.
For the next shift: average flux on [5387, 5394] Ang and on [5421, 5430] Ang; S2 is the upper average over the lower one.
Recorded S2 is 0.9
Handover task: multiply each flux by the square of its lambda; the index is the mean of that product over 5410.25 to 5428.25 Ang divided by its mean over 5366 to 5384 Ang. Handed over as 0.99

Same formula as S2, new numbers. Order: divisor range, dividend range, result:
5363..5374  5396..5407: 0.92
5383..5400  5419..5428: 1.03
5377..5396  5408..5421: 1.02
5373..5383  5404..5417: 0.95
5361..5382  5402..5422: 1.01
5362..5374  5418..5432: 1.00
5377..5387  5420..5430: 0.92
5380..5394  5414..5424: 1.01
